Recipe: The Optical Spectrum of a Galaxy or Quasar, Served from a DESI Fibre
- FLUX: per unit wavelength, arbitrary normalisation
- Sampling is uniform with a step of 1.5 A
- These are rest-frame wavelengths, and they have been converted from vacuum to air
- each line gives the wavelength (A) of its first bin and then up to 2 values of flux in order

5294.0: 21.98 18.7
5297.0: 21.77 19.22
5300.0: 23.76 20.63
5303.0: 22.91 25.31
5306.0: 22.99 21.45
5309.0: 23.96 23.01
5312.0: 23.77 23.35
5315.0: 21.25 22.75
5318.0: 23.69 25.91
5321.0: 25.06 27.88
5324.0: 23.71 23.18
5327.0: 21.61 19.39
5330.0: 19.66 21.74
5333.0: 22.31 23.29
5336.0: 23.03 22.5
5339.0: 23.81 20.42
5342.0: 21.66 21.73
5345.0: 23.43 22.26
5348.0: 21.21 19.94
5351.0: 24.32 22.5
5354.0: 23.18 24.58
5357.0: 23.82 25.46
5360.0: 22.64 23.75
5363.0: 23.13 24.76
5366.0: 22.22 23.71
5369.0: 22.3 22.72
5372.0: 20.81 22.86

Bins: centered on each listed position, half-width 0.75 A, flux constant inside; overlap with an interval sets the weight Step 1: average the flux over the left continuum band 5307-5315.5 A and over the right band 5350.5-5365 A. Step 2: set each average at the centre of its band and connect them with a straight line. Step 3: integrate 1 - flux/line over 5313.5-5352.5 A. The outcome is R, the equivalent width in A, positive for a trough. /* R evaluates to 1.10 A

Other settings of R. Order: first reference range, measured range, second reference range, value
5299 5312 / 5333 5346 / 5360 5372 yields 0.3 A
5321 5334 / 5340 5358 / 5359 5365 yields 0.6 A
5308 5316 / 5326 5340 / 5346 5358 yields 0.6 A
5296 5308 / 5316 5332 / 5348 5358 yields -0.5 A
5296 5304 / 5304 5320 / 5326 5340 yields -1.2 A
